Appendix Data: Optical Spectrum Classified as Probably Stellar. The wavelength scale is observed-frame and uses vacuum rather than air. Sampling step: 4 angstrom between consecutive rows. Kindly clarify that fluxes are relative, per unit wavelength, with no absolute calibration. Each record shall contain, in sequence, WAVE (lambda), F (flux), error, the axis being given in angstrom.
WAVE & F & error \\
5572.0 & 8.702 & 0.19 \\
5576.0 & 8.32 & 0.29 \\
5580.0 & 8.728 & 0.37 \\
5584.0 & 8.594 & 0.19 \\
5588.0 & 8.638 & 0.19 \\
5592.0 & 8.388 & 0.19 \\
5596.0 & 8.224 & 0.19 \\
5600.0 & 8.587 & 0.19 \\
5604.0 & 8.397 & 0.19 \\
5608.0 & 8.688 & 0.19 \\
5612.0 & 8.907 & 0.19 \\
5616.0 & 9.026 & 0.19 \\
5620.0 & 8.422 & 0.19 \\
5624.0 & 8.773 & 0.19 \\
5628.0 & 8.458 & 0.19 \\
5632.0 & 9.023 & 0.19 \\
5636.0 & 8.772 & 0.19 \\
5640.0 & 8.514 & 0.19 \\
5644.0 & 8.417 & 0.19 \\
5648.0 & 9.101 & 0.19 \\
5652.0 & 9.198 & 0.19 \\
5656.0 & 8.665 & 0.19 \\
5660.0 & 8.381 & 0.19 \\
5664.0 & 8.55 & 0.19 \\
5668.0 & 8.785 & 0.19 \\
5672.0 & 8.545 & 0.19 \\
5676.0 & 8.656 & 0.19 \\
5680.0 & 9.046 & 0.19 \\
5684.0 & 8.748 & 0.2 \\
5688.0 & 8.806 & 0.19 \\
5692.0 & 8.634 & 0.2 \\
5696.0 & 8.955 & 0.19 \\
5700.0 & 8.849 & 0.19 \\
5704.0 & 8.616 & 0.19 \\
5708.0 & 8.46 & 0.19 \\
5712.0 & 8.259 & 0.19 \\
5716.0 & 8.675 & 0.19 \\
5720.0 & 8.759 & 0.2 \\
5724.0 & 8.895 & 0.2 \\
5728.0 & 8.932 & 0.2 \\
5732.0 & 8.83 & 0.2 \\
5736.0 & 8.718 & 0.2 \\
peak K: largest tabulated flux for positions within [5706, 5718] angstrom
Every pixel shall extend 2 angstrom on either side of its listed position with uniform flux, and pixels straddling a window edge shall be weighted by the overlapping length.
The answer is 8.675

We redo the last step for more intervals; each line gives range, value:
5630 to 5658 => 9.198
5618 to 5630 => 8.773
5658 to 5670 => 8.785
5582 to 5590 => 8.638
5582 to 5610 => 8.688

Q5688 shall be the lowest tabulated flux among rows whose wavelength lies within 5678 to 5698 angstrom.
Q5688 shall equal 8.634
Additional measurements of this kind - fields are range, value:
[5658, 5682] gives 8.381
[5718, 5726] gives 8.759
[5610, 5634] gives 8.422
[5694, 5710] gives 8.46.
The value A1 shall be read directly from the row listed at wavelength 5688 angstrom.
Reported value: 8.806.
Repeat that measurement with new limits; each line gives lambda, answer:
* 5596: 8.224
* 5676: 8.656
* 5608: 8.688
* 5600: 8.587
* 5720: 8.759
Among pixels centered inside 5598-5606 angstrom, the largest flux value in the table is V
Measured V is 8.587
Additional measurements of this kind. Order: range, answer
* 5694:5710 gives 8.955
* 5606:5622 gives 9.026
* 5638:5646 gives 8.514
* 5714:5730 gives 8.932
